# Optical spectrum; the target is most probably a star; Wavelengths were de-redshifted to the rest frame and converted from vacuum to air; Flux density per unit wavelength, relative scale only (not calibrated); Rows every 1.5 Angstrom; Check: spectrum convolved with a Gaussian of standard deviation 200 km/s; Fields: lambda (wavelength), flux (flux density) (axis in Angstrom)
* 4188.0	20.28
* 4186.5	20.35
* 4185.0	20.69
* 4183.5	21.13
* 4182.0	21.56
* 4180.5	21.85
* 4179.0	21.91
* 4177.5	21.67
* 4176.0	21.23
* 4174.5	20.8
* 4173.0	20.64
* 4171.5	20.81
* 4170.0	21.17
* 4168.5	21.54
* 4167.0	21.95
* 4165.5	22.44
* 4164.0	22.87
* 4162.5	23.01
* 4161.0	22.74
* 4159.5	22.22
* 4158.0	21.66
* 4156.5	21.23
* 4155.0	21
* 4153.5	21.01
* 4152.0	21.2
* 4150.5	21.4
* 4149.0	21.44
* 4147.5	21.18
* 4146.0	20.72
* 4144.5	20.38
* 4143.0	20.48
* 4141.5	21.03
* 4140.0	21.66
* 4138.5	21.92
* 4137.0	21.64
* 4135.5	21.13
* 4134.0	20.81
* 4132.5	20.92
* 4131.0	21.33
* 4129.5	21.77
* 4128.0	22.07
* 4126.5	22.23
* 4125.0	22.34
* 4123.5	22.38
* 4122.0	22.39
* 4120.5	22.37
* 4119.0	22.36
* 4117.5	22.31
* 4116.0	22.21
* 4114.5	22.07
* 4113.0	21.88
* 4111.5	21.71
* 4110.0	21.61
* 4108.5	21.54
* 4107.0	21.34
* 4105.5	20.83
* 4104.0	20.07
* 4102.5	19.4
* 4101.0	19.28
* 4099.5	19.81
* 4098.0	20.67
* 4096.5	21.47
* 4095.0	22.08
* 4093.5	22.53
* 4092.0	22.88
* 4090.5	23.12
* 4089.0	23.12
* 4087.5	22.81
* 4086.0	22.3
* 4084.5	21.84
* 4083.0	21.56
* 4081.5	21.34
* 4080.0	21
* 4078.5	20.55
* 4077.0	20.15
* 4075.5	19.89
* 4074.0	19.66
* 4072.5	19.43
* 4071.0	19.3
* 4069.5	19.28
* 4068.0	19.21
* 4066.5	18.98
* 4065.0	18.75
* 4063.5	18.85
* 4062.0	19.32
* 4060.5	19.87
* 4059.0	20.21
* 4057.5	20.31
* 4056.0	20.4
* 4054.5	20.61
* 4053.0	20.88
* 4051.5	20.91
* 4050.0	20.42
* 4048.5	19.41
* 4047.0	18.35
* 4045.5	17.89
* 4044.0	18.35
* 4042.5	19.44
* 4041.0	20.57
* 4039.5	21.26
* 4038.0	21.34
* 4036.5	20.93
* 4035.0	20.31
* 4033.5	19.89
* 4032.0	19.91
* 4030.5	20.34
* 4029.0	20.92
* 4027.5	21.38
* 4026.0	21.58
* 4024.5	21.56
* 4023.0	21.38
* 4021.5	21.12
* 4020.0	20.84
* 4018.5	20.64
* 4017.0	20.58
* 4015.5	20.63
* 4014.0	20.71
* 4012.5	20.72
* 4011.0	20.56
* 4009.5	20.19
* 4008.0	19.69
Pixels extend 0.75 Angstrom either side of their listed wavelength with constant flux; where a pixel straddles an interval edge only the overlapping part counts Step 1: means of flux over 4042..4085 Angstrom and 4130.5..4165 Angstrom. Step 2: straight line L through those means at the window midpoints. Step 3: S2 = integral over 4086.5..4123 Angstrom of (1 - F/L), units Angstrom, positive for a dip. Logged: -1.8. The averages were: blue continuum 19.9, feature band 21.7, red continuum 21.4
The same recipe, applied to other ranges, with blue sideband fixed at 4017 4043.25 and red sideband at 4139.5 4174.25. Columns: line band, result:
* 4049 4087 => 1.40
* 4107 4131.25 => -0.88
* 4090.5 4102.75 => -0.04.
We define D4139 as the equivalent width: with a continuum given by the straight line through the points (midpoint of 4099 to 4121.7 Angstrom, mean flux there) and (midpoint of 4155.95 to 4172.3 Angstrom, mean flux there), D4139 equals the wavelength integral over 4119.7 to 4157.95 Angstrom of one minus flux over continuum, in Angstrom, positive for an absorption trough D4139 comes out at 0.36 Angstrom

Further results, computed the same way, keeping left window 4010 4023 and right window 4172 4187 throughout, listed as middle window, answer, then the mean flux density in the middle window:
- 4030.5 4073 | 2.1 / 19.8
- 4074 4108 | -0.5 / 21.2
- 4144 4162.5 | -0.3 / 21.4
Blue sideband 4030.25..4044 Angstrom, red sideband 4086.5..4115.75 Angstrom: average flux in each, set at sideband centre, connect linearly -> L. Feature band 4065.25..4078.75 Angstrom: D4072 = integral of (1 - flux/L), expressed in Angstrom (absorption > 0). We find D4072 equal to 0.92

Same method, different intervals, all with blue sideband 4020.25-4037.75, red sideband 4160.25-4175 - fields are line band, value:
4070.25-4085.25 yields 0.5 Angstrom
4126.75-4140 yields 0.1 Angstrom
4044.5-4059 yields 0.8 Angstrom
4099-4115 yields 0.4 Angstrom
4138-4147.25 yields 0.3 Angstrom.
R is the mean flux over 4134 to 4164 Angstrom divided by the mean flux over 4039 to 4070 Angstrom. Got 1.09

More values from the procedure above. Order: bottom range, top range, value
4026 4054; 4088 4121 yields 1.07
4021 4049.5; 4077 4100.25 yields 1.07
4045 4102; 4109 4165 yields 1.06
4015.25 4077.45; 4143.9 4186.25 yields 1.07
